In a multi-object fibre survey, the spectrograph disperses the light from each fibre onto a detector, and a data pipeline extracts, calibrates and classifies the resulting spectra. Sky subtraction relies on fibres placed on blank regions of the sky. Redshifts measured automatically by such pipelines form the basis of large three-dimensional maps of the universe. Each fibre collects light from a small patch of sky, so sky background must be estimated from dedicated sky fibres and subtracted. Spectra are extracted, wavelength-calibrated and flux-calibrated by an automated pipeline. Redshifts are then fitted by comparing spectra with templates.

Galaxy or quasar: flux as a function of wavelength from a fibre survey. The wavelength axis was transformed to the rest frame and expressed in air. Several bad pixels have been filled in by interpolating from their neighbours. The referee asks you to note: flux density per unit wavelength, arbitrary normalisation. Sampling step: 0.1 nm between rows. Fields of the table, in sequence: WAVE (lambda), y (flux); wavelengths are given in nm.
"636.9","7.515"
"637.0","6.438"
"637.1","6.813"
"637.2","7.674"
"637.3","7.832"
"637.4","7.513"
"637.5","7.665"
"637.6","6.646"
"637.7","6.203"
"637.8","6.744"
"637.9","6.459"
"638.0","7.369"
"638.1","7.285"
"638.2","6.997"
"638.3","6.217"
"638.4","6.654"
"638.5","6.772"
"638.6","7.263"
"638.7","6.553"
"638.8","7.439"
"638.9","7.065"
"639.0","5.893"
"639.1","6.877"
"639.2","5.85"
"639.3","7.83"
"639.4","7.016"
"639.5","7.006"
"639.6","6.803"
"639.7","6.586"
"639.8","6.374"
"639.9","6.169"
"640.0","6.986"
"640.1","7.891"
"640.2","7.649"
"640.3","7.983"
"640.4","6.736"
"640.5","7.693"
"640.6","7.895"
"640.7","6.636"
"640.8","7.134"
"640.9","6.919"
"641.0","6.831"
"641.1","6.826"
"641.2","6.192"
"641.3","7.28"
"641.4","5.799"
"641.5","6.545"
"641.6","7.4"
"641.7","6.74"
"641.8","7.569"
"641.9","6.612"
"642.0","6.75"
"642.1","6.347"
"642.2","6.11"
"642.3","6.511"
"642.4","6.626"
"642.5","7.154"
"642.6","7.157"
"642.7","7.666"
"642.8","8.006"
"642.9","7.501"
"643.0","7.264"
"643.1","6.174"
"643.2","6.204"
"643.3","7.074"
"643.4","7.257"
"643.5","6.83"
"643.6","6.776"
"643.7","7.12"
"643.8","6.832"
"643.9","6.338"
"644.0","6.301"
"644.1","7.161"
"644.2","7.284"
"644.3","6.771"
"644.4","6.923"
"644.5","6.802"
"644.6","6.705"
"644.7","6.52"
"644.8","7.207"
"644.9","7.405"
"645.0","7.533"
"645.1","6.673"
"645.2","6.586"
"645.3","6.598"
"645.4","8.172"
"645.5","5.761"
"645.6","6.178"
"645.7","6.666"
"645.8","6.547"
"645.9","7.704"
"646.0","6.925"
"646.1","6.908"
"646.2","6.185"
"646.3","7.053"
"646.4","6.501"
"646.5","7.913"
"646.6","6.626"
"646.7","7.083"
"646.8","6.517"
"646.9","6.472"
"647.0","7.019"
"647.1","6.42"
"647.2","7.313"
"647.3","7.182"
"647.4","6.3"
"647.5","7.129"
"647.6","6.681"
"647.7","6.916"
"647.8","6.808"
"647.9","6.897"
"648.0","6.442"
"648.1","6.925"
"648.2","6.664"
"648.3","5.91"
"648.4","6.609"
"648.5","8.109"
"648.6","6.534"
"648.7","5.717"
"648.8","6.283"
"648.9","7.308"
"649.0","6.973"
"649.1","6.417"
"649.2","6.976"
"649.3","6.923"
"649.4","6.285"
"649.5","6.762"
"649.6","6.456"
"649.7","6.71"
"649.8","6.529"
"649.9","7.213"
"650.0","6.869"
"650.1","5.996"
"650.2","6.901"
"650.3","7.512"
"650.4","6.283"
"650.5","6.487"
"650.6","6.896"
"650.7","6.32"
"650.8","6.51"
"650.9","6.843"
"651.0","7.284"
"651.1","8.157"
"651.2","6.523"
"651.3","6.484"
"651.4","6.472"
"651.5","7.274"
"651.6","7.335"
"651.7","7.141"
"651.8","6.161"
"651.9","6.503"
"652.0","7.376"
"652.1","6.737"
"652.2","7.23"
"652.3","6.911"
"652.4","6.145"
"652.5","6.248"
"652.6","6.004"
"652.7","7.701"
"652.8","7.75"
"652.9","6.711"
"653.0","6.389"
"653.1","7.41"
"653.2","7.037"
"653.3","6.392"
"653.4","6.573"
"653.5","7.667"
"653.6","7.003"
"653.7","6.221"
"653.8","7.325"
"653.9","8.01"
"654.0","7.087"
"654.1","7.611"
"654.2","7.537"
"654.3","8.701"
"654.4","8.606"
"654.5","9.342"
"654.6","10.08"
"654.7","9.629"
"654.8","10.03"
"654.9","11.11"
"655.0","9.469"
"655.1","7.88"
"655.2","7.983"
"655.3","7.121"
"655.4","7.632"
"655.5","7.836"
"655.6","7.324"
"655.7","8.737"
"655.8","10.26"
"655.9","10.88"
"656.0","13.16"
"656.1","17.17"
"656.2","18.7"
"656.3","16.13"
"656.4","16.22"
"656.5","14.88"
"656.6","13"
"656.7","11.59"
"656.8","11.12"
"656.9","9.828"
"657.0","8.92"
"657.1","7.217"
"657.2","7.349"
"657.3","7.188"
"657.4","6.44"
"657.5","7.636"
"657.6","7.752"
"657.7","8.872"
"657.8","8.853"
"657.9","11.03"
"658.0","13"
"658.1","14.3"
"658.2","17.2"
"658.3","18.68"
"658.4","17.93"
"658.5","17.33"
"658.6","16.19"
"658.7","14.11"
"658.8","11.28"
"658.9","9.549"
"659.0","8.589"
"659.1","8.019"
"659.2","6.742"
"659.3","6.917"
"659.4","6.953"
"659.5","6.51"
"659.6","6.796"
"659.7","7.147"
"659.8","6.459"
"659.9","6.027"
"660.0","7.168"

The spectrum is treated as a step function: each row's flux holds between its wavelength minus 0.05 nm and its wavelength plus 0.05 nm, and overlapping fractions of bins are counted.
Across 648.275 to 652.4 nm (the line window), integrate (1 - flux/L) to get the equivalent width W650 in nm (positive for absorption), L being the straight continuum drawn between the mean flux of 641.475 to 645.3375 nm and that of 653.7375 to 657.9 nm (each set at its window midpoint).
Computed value 0.85 nm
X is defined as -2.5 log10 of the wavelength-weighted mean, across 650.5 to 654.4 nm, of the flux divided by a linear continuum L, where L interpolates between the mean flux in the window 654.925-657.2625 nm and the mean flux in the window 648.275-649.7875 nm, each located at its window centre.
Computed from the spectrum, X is 0.23 mag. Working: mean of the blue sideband 6.67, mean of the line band 7.01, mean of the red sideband 10.9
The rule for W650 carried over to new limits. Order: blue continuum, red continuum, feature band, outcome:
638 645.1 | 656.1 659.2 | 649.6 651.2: 0.48 nm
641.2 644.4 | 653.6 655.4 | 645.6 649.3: 0.34 nm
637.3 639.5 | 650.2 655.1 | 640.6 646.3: 0.17 nm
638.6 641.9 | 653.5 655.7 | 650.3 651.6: 0.18 nm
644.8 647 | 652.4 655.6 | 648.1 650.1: 0.15 nm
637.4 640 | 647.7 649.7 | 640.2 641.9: -0.06 nm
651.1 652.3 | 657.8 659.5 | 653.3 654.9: 0.11 nm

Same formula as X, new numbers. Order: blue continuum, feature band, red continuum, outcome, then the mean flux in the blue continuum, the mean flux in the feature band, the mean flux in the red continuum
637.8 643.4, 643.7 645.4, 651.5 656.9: 0.090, 6.92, 6.9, 8.91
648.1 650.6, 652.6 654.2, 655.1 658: 0.229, 6.69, 7.1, 10.4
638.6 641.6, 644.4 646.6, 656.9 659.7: 0.156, 6.93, 6.88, 10.4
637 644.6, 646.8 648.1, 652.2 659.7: 0.193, 6.93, 6.79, 9.64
